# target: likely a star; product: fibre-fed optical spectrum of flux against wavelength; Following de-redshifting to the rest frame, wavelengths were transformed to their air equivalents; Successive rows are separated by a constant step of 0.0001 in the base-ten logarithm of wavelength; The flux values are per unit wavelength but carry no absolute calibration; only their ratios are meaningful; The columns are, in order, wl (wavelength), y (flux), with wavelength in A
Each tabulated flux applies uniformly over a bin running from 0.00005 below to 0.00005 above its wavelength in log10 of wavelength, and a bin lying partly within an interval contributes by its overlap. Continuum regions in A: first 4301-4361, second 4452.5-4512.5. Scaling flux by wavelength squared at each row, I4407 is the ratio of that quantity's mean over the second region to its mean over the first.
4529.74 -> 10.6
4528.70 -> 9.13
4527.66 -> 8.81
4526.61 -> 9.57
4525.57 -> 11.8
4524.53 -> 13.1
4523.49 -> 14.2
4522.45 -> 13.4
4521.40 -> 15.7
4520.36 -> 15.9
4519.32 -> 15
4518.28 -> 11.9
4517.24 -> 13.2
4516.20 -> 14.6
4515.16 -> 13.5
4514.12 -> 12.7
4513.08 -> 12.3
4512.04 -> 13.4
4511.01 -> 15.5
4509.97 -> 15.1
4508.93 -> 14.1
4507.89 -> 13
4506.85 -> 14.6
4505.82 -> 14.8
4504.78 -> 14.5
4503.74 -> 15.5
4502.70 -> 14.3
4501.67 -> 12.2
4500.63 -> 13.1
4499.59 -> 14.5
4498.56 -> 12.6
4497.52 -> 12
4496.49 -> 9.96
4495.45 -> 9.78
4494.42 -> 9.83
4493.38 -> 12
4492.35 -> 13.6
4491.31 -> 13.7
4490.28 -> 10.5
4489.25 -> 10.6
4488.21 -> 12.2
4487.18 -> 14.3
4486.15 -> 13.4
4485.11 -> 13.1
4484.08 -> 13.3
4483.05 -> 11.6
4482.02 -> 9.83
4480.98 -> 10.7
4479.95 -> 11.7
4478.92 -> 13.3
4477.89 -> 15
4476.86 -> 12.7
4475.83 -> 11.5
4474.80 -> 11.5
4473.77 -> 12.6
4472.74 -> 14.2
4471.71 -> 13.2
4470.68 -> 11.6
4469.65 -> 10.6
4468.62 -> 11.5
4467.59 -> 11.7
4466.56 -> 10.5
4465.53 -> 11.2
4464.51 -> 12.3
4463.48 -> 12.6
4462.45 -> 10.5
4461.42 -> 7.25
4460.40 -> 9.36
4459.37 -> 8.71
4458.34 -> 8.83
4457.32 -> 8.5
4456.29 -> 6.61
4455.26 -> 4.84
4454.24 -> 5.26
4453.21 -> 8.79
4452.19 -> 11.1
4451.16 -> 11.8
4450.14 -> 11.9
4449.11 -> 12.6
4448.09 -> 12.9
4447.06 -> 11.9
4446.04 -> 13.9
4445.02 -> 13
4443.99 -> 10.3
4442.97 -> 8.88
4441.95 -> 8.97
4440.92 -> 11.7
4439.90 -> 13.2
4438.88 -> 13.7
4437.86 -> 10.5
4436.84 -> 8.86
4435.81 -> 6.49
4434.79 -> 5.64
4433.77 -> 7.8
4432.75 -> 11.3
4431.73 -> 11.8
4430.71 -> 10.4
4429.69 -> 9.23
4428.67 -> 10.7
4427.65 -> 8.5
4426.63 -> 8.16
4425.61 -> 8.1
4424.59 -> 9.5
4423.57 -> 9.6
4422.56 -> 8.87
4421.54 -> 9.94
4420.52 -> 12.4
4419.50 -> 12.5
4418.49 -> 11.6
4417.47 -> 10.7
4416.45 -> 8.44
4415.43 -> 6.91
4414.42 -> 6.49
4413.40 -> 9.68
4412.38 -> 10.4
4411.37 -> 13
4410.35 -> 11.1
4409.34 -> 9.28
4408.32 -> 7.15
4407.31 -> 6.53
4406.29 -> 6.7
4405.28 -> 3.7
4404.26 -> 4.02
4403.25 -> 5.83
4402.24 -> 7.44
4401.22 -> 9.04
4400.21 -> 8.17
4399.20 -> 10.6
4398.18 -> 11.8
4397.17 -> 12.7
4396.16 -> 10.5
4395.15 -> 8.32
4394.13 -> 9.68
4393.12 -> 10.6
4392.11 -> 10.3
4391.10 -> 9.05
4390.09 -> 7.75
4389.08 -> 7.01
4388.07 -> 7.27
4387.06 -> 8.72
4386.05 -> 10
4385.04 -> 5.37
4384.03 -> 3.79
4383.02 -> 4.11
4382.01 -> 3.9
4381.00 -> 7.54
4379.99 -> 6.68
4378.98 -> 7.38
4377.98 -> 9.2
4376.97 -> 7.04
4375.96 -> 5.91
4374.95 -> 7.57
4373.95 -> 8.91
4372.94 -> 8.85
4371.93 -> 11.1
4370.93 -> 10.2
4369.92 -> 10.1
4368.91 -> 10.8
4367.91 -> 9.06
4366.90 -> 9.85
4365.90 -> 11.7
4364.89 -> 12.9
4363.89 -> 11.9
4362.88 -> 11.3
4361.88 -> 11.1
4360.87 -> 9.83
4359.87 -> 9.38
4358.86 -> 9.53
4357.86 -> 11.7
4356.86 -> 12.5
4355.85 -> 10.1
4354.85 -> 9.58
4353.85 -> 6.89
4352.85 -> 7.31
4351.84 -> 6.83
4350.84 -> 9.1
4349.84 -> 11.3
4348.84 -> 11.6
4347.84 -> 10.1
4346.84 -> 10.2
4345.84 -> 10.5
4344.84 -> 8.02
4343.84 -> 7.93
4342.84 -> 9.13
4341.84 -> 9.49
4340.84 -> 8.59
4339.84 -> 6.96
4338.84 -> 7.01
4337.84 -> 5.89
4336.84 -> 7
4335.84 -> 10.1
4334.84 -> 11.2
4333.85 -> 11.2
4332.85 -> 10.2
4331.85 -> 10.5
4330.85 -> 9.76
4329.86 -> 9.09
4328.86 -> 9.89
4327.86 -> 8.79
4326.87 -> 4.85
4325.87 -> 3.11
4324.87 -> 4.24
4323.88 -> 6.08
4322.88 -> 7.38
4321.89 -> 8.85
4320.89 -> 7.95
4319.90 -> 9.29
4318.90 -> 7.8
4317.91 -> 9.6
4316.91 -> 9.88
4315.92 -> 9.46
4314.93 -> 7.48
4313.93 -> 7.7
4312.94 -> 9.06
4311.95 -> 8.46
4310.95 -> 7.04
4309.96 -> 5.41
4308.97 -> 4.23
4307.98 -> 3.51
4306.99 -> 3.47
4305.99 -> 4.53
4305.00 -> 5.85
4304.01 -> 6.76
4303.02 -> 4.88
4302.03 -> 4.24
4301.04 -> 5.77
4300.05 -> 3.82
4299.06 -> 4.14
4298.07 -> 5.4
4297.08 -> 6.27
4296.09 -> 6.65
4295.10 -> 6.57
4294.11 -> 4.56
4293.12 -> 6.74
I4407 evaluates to 1.56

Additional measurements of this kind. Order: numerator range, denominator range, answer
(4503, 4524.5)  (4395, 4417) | 1.73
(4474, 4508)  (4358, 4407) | 1.53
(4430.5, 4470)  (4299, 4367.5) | 1.29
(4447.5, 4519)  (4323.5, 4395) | 1.44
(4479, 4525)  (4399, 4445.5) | 1.46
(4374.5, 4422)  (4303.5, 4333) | 1.19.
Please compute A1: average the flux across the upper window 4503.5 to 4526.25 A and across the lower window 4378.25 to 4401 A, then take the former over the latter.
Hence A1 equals 1.69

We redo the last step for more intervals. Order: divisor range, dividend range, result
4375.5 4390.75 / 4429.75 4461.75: 1.46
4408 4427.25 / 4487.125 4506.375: 1.30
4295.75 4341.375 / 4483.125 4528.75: 1.81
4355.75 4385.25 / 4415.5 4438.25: 1.06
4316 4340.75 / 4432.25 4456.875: 1.23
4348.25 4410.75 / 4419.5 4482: 1.20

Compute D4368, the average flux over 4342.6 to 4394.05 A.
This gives 8.99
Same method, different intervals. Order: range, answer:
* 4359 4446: 9.16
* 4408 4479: 10.4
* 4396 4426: 9.08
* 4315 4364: 8.95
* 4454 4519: 12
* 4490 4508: 12.8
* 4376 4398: 7.97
